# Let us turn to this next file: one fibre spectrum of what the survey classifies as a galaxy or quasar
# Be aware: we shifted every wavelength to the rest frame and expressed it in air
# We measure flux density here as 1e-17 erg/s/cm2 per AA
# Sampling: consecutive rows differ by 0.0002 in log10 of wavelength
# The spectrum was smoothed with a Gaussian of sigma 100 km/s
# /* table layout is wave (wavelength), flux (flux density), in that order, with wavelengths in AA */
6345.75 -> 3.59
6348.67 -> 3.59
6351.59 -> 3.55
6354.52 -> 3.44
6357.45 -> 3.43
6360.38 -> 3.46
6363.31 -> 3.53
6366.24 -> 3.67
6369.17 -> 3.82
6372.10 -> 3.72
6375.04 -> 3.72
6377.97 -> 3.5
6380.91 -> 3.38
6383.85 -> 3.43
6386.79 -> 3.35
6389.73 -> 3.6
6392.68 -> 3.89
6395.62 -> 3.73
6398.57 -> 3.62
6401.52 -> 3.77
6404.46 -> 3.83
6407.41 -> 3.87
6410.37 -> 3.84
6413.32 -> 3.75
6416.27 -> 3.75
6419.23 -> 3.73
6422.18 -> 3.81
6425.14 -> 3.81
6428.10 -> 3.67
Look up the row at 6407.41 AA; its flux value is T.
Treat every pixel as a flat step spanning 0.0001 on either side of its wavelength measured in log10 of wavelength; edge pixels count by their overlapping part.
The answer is 3.87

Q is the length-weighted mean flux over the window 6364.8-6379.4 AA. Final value 3.69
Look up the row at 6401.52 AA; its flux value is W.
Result 3.77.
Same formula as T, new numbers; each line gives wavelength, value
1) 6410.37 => 3.84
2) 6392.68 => 3.89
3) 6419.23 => 3.73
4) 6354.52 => 3.44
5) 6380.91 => 3.38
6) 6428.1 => 3.67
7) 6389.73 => 3.6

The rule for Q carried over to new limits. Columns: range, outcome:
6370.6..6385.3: 3.55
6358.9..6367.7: 3.55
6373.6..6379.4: 3.61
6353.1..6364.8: 3.46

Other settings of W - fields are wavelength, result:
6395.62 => 3.73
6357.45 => 3.43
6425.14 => 3.81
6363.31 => 3.53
